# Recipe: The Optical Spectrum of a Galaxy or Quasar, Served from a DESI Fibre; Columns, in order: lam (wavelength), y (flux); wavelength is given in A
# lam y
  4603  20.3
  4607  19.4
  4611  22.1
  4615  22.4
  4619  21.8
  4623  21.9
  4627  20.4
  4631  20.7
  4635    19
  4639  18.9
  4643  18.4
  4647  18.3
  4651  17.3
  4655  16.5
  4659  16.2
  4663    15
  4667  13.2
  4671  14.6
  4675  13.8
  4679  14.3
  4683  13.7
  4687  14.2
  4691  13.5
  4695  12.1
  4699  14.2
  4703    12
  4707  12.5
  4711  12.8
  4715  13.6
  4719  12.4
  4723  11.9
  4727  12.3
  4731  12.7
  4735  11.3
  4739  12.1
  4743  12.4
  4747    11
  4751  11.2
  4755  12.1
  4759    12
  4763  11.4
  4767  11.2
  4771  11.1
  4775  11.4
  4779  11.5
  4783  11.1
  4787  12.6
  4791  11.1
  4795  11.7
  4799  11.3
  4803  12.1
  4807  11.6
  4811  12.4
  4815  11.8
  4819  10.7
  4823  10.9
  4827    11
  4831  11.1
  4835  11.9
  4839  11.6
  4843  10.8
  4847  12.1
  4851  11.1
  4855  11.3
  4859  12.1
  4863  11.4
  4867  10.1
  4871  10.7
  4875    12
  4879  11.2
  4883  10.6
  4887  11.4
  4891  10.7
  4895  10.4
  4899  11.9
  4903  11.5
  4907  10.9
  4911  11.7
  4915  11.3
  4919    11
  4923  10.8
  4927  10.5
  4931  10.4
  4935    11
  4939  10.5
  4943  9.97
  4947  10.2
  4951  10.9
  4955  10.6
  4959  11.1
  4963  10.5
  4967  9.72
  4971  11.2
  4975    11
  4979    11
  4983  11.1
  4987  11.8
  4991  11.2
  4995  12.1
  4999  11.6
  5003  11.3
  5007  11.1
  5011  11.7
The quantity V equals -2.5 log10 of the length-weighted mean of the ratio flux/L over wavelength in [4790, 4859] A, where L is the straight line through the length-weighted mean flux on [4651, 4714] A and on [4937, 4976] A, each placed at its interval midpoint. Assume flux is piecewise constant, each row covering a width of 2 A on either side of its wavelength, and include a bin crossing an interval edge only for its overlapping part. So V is 0.07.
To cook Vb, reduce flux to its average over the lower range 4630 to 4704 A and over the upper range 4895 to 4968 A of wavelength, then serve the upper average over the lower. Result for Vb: 0.7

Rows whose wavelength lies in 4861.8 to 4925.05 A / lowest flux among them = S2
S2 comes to 10.1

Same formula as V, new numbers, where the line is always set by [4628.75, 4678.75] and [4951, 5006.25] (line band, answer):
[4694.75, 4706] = 0.23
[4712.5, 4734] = 0.23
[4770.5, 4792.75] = 0.25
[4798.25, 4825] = 0.21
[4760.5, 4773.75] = 0.29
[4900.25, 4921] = 0.09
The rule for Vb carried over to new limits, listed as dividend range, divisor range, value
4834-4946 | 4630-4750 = 0.78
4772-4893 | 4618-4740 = 0.75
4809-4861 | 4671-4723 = 0.86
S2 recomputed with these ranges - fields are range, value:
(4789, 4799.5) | 11.1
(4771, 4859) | 10.7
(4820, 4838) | 10.9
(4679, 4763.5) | 11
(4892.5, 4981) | 9.72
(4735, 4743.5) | 11.3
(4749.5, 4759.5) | 11.2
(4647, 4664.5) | 15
